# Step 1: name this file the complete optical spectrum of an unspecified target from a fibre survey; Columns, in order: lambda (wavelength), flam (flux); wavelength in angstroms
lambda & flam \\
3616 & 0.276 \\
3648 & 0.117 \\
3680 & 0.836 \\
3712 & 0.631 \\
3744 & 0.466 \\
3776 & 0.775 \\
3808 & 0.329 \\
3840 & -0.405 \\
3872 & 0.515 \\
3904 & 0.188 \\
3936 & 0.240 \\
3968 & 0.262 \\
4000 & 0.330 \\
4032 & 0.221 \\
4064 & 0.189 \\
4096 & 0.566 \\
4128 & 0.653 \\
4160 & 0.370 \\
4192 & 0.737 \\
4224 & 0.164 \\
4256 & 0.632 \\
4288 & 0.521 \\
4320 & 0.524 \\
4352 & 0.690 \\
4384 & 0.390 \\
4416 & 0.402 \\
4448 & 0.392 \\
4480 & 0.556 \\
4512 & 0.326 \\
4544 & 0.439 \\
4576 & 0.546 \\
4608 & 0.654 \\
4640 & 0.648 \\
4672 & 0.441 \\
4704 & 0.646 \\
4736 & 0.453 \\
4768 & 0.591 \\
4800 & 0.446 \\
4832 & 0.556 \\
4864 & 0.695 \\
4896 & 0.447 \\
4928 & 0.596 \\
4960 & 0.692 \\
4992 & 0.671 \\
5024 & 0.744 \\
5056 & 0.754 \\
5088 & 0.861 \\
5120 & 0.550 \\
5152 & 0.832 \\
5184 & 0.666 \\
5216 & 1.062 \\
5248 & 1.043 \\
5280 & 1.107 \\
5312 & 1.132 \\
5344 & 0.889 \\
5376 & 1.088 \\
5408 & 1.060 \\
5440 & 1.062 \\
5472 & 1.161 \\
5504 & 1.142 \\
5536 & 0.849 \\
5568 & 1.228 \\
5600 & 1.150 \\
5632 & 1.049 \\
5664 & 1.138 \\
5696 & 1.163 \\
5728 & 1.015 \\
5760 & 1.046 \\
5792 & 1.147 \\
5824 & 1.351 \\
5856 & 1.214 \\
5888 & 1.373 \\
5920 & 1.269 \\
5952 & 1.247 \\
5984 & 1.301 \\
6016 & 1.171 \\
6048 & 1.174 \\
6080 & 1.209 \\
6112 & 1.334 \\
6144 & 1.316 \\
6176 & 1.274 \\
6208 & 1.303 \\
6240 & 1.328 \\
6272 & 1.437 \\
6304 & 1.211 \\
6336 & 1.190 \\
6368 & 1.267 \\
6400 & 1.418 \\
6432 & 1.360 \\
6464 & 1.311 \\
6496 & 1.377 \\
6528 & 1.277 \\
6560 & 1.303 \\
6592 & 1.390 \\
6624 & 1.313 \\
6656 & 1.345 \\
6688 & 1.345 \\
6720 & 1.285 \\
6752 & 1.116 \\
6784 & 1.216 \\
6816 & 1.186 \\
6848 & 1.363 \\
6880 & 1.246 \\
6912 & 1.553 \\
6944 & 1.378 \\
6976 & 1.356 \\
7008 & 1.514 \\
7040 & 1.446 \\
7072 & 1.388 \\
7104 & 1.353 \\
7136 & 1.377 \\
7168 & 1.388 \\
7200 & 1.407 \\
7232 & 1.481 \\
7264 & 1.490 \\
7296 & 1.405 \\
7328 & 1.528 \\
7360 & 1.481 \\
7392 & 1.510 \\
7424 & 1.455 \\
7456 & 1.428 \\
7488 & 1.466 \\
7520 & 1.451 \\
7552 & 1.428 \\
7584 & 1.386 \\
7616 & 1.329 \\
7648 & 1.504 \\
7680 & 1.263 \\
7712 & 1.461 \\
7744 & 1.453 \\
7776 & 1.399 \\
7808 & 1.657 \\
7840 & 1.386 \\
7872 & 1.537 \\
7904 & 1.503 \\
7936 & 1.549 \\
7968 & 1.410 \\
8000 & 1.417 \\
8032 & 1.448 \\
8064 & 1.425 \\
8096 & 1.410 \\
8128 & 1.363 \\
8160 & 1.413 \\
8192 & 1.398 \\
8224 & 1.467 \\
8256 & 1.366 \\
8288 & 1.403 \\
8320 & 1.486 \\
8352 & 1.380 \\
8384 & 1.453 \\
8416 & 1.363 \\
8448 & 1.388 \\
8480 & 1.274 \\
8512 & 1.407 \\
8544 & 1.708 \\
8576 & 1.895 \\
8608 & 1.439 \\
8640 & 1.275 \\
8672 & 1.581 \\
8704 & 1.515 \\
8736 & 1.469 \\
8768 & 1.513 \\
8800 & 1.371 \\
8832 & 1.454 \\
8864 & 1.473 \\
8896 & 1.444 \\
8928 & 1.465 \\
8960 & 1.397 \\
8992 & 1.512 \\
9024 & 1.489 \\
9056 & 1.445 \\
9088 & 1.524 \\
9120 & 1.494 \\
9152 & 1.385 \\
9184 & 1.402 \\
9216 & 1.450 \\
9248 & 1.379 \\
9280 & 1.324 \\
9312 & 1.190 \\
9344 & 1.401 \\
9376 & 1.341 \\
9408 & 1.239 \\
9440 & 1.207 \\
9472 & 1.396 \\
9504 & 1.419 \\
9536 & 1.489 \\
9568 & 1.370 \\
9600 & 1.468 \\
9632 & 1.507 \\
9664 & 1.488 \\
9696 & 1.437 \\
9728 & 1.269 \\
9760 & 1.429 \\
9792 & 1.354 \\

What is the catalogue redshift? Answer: 0.304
